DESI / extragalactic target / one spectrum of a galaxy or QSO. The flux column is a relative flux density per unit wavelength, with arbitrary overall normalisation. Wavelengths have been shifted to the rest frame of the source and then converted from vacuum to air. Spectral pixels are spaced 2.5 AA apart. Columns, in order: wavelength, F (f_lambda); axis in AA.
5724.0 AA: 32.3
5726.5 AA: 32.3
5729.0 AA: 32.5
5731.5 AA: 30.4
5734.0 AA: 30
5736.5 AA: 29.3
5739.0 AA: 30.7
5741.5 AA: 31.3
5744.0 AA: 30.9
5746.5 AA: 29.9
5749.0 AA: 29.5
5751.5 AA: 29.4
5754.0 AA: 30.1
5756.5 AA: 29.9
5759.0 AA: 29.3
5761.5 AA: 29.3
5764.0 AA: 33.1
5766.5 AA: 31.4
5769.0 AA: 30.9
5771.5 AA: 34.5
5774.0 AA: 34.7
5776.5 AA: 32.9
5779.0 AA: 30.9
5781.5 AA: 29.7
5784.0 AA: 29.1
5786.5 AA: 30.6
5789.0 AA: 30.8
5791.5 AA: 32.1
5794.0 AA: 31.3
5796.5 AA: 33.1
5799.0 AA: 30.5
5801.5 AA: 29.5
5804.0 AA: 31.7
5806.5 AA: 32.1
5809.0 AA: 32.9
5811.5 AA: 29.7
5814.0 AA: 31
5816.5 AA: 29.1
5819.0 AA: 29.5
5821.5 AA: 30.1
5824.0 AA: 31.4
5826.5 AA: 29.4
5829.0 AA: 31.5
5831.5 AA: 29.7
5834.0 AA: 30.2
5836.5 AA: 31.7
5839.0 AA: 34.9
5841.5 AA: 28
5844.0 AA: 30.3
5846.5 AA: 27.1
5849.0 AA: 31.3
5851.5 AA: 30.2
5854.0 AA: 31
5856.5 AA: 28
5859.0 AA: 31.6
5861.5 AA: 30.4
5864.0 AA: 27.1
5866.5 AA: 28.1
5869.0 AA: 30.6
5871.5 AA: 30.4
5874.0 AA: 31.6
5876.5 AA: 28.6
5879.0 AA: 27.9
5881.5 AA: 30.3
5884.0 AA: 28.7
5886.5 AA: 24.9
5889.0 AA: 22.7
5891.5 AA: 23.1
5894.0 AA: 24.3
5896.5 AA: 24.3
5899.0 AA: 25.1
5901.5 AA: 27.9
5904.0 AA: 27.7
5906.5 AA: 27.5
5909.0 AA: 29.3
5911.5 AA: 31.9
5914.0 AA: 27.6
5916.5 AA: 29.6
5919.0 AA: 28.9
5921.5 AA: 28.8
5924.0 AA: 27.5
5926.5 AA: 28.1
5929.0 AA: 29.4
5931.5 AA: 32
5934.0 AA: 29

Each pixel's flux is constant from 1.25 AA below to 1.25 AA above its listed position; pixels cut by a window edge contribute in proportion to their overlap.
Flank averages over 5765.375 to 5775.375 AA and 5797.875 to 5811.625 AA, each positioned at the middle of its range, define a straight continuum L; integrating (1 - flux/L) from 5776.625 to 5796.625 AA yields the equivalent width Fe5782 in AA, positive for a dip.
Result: 0.7 AA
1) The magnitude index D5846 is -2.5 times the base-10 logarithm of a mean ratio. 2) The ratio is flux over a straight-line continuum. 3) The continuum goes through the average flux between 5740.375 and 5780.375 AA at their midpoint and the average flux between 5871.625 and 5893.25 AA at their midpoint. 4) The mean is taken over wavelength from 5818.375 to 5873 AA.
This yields -0.06 mag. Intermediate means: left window 31.1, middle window 30.1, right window 27.3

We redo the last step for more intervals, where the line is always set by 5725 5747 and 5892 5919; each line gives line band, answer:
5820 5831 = -0.05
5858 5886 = -0.05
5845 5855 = -0.05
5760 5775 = -0.07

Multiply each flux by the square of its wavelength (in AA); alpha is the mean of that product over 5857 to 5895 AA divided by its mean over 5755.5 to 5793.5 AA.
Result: 0.9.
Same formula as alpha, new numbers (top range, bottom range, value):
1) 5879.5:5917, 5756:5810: 0.89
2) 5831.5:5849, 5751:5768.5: 1.03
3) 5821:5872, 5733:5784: 1.01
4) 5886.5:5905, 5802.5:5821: 0.83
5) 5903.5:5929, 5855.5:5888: 1.00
